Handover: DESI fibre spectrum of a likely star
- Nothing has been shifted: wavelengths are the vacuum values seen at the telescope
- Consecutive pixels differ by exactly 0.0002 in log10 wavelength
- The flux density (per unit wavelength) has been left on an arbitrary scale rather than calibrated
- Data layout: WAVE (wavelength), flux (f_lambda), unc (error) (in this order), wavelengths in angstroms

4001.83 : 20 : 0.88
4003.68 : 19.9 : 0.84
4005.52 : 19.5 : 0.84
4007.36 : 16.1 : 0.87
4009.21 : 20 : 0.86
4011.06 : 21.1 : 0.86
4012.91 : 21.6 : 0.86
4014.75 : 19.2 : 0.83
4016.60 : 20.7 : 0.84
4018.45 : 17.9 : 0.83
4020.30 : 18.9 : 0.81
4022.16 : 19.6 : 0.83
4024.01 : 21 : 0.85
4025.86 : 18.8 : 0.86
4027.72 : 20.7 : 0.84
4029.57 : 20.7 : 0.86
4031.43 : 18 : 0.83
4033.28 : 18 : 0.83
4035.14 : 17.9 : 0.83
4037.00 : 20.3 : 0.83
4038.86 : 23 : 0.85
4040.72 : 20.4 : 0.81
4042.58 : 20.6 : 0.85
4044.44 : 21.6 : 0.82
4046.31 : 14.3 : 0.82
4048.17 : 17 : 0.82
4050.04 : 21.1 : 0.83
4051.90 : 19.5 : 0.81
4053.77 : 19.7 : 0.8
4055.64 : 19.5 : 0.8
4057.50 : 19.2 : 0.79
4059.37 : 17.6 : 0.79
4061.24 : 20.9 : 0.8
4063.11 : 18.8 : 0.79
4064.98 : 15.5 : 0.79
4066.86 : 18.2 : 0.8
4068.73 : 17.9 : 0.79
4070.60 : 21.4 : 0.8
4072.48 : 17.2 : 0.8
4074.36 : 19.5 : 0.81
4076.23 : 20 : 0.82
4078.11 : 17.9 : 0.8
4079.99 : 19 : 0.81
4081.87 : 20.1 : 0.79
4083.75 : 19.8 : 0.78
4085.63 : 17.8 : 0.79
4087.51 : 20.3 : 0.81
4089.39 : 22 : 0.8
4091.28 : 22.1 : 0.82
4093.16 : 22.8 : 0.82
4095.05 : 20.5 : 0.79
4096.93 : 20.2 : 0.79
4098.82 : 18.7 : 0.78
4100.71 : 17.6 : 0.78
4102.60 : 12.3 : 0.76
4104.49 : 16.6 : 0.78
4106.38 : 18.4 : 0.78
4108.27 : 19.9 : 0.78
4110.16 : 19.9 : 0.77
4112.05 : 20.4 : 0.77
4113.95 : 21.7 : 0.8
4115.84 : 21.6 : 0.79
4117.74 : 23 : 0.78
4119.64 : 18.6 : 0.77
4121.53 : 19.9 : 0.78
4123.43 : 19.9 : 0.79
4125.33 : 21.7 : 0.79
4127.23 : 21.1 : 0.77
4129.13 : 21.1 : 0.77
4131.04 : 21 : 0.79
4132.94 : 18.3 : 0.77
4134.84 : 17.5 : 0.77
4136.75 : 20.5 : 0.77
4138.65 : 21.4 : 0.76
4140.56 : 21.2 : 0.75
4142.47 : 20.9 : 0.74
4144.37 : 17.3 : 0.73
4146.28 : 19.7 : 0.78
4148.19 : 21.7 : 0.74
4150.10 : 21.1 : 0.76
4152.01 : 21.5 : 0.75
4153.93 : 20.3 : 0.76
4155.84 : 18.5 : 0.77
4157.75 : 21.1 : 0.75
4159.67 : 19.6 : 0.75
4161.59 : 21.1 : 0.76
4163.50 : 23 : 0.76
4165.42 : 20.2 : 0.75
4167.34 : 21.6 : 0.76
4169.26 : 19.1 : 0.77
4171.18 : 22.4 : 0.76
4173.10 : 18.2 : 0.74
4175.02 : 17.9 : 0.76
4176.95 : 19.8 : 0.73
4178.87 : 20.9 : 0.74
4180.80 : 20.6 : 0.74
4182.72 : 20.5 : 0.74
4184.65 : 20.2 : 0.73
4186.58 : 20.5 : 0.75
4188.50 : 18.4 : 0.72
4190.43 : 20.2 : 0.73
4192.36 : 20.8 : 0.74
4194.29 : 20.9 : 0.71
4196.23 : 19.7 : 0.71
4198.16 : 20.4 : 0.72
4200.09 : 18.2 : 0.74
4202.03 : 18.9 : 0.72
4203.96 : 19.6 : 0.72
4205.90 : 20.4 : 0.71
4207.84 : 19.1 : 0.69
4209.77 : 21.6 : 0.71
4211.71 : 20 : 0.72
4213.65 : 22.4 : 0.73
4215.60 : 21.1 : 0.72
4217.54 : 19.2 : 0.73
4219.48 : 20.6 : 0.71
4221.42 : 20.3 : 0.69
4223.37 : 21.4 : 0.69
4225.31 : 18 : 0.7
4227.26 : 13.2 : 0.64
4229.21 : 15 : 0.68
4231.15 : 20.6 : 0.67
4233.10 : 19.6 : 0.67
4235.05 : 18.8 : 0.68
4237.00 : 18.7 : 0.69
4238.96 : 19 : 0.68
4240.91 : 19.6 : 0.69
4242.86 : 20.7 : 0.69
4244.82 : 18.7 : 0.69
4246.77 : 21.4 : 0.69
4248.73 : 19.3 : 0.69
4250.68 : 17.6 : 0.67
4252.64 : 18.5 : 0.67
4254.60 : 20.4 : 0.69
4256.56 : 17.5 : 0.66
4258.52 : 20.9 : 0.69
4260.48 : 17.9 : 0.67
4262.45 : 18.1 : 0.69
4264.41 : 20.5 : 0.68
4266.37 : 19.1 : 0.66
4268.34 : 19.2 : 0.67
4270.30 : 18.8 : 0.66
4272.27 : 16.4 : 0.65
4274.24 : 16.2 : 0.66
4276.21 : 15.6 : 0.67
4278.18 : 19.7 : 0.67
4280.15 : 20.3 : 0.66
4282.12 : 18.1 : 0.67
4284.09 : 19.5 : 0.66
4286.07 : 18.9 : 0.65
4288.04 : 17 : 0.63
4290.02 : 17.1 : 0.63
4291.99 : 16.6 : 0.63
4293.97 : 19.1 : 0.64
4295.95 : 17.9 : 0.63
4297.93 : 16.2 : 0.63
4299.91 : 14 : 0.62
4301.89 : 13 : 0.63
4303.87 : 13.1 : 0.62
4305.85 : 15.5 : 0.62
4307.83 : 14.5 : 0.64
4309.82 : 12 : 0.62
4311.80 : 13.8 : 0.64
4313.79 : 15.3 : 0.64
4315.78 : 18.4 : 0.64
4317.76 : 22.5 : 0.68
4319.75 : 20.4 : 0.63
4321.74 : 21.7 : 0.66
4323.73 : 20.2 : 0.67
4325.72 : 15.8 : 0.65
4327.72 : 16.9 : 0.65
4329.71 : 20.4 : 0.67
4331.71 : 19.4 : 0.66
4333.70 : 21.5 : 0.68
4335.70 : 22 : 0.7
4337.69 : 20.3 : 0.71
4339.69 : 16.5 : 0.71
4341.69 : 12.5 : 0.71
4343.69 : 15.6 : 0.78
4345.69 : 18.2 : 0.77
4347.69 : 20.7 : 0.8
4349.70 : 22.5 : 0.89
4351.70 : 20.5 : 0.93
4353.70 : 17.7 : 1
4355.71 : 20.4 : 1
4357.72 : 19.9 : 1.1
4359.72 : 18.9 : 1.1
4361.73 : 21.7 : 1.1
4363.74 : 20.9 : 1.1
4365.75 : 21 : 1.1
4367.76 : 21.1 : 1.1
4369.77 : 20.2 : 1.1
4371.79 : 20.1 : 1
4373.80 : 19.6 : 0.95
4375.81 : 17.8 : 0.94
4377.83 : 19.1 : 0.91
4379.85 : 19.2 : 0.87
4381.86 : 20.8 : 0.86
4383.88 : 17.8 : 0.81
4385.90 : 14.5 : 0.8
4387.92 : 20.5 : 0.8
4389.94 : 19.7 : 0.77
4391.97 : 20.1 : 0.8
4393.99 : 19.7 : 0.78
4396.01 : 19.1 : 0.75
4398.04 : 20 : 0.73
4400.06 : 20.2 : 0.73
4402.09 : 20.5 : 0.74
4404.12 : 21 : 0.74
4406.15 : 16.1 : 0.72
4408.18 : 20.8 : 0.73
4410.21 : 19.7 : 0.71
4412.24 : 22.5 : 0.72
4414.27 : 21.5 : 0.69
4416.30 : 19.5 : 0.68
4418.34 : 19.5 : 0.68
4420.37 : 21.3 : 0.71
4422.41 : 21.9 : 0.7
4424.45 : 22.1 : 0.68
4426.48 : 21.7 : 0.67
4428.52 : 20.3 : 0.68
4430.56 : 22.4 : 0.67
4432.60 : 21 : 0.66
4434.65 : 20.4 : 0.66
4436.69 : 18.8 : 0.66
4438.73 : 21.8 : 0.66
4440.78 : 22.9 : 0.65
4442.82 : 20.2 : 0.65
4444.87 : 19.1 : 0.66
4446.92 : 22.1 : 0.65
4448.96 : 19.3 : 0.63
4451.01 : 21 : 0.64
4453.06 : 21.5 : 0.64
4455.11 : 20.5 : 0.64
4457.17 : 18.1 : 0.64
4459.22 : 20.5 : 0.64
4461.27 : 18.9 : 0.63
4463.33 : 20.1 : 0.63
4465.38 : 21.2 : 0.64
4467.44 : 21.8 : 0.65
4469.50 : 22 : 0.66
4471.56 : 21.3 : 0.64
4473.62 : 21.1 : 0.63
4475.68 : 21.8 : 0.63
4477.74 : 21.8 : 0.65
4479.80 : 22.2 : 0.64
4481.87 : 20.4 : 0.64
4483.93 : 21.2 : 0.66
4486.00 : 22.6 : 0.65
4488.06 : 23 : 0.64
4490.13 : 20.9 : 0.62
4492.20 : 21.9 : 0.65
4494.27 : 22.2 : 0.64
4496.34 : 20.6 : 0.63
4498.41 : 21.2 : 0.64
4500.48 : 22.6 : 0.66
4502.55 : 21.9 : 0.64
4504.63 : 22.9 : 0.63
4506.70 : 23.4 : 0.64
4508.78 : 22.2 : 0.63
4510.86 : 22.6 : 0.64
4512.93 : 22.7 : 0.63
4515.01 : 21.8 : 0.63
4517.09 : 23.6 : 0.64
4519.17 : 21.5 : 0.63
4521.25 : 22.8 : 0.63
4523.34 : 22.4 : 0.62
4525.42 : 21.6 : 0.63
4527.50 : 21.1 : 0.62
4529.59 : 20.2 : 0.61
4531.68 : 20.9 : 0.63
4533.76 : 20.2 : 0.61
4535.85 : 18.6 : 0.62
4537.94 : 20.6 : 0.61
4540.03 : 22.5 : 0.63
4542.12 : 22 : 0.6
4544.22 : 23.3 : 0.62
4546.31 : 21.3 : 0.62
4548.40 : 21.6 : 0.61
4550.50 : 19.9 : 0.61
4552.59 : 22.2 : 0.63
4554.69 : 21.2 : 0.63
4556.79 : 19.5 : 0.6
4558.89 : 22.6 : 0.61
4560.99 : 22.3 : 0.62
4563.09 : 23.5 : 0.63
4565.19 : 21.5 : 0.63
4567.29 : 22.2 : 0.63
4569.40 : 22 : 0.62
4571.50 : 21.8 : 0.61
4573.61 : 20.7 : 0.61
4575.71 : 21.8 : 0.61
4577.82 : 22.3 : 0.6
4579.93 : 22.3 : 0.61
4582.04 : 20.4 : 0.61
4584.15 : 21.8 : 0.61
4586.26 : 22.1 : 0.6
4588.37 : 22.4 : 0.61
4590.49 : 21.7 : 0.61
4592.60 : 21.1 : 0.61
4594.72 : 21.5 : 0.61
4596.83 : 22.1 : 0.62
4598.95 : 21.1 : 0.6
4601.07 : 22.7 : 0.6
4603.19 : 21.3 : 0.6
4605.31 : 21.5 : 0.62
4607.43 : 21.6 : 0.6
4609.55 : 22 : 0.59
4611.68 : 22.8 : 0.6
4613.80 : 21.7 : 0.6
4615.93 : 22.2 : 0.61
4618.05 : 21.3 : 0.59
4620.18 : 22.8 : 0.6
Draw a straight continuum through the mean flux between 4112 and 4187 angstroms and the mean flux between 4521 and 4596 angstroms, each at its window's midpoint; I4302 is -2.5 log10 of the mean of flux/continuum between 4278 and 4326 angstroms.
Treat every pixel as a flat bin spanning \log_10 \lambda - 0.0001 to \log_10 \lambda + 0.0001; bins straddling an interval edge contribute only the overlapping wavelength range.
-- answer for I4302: 0.208 mag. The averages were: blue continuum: 20.4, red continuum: 21.5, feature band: 17.2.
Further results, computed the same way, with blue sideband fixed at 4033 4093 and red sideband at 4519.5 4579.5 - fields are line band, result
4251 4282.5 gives 0.10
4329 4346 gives 0.12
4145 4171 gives -0.05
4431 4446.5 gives 0.02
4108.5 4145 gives -0.04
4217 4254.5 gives 0.06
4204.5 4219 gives -0.03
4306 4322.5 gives 0.19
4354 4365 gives 0.03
